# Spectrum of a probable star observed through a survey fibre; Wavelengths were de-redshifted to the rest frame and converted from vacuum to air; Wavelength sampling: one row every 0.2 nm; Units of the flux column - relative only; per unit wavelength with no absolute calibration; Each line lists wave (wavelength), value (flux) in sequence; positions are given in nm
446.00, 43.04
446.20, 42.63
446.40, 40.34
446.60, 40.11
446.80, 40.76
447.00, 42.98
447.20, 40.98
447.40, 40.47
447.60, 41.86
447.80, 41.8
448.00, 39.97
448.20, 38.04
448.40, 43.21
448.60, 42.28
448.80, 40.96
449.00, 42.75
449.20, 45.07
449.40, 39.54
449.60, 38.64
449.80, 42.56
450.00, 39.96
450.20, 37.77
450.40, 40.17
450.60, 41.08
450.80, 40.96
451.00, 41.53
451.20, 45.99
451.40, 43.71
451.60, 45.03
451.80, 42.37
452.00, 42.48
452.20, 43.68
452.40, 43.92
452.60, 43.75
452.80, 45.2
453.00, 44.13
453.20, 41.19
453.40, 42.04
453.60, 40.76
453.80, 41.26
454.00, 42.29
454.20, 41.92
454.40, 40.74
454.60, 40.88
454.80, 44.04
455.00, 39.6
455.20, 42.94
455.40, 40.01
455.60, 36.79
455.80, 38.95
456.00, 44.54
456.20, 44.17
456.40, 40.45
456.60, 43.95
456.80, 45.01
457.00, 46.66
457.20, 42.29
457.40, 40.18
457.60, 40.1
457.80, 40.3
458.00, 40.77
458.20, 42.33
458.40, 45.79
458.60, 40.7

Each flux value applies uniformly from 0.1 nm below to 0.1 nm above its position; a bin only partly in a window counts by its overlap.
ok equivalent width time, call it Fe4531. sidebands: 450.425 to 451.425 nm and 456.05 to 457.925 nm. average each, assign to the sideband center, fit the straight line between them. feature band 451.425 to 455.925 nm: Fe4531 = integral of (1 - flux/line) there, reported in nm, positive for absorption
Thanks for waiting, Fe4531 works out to 0.047 nm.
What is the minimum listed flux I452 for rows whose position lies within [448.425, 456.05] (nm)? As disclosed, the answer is 36.79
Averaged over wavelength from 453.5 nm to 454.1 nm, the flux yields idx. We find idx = 41.4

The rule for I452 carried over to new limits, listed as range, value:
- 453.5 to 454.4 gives 40.74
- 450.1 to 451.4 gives 37.77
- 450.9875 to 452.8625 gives 41.53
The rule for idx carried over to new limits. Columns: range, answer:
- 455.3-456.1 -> 40.1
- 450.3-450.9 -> 40.7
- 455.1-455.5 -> 41.5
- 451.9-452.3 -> 43.1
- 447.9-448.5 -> 40.4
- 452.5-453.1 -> 44.4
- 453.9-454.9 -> 42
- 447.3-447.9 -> 41.4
